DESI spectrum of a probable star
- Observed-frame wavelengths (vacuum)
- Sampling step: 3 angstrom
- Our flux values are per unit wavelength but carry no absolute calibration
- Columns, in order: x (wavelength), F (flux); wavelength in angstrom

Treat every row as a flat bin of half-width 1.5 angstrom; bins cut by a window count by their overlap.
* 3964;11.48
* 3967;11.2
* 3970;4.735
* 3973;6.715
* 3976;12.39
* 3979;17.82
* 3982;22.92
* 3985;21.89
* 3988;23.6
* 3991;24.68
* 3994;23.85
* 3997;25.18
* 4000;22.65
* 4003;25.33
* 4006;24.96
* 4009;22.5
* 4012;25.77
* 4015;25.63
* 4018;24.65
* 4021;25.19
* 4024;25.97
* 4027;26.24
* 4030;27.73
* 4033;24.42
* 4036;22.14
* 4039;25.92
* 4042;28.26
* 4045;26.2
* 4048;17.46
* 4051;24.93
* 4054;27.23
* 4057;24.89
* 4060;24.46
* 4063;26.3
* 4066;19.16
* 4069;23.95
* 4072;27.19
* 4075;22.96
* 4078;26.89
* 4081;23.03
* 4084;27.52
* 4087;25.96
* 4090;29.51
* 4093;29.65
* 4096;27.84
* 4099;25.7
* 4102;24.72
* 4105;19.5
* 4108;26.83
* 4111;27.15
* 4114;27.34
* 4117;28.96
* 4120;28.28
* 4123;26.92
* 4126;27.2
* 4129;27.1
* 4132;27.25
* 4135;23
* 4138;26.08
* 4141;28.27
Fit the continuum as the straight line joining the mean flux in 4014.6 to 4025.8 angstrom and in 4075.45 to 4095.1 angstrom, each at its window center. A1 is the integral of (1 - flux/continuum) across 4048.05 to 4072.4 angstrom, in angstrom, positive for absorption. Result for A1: 1.9 angstrom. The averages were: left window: 25.4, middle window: 24.2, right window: 26.9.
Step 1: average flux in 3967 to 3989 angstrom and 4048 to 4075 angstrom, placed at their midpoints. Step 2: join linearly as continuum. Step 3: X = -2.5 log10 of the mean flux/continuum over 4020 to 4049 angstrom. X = -0.18 mag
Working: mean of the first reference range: 15.2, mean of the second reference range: 24.3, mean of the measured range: 25.1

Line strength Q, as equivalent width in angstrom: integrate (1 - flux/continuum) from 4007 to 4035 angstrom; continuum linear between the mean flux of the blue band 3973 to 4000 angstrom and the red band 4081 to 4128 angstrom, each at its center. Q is -3.4 angstrom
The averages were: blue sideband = 20.8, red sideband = 26.8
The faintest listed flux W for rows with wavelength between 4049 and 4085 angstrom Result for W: 19.16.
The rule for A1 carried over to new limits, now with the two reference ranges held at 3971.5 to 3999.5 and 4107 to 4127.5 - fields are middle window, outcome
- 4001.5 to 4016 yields -2.4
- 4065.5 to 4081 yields 0.5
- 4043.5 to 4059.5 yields -0.3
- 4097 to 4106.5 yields 1.1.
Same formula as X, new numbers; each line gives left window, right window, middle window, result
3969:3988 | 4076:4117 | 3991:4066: -0.24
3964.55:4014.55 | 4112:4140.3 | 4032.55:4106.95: -0.05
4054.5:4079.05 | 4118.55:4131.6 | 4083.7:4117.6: -0.02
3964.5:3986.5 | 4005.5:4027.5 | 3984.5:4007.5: -0.24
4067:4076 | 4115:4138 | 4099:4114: 0.05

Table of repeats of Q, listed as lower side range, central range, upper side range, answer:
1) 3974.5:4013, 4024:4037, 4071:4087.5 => -0.8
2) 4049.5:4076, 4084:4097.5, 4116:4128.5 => -1.1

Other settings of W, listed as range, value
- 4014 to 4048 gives 17.46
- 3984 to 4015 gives 21.89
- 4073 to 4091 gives 22.96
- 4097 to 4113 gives 19.5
